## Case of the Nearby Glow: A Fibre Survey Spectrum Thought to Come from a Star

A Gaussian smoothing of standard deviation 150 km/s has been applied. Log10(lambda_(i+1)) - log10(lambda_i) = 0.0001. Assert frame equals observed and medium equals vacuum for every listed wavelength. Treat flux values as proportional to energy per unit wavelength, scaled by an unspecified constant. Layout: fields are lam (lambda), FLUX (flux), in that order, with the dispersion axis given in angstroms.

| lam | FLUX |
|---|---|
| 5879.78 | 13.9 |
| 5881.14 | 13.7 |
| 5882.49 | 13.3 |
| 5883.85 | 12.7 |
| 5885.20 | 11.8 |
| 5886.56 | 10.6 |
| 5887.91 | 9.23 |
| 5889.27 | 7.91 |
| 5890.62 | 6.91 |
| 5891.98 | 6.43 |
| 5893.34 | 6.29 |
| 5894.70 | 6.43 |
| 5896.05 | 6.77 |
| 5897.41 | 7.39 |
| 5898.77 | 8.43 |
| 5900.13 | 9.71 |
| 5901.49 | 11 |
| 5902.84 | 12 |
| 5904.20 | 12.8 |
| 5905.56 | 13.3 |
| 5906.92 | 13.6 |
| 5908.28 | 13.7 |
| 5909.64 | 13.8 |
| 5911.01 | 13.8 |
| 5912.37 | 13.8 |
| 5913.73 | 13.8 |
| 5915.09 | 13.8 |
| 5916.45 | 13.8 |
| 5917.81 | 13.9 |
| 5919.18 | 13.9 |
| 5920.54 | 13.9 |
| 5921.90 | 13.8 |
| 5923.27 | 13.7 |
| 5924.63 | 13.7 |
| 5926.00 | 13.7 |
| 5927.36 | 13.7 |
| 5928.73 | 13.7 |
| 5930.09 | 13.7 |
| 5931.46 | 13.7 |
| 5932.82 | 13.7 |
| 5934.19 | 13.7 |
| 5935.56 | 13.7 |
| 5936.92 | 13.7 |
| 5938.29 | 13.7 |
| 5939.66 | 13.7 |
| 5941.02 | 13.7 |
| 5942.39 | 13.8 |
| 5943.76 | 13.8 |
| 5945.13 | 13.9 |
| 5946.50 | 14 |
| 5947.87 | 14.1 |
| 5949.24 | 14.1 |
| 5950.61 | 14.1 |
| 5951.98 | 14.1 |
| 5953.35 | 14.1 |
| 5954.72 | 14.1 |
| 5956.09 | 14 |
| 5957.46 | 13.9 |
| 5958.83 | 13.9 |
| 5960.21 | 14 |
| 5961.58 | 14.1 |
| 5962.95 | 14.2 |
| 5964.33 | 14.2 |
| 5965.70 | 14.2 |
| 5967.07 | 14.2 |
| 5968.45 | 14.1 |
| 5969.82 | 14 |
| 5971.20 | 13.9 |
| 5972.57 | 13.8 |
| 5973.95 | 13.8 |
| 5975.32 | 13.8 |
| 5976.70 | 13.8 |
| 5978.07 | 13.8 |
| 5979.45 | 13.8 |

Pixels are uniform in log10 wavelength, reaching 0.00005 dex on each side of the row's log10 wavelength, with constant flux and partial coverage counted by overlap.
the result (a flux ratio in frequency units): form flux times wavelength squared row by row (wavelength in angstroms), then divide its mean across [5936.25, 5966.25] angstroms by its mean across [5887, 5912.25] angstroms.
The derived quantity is 1.41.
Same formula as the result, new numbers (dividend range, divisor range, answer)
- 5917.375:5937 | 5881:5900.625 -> 1.54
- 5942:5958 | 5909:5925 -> 1.03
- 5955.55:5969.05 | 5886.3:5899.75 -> 1.90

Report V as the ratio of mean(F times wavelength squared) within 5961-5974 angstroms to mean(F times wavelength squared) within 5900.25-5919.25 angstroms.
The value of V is 1.1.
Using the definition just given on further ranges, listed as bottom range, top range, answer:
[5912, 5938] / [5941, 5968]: 1.03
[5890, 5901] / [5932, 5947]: 1.90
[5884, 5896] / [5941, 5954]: 1.71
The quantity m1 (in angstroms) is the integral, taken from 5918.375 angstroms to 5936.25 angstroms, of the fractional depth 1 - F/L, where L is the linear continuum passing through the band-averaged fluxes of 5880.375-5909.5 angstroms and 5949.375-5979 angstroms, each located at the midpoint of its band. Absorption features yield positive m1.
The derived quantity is -2.6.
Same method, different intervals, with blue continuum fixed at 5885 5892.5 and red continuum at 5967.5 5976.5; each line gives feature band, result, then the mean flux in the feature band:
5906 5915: -3.32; 13.7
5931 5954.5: -3.54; 13.9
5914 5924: -3.09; 13.8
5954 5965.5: -0.82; 14.1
